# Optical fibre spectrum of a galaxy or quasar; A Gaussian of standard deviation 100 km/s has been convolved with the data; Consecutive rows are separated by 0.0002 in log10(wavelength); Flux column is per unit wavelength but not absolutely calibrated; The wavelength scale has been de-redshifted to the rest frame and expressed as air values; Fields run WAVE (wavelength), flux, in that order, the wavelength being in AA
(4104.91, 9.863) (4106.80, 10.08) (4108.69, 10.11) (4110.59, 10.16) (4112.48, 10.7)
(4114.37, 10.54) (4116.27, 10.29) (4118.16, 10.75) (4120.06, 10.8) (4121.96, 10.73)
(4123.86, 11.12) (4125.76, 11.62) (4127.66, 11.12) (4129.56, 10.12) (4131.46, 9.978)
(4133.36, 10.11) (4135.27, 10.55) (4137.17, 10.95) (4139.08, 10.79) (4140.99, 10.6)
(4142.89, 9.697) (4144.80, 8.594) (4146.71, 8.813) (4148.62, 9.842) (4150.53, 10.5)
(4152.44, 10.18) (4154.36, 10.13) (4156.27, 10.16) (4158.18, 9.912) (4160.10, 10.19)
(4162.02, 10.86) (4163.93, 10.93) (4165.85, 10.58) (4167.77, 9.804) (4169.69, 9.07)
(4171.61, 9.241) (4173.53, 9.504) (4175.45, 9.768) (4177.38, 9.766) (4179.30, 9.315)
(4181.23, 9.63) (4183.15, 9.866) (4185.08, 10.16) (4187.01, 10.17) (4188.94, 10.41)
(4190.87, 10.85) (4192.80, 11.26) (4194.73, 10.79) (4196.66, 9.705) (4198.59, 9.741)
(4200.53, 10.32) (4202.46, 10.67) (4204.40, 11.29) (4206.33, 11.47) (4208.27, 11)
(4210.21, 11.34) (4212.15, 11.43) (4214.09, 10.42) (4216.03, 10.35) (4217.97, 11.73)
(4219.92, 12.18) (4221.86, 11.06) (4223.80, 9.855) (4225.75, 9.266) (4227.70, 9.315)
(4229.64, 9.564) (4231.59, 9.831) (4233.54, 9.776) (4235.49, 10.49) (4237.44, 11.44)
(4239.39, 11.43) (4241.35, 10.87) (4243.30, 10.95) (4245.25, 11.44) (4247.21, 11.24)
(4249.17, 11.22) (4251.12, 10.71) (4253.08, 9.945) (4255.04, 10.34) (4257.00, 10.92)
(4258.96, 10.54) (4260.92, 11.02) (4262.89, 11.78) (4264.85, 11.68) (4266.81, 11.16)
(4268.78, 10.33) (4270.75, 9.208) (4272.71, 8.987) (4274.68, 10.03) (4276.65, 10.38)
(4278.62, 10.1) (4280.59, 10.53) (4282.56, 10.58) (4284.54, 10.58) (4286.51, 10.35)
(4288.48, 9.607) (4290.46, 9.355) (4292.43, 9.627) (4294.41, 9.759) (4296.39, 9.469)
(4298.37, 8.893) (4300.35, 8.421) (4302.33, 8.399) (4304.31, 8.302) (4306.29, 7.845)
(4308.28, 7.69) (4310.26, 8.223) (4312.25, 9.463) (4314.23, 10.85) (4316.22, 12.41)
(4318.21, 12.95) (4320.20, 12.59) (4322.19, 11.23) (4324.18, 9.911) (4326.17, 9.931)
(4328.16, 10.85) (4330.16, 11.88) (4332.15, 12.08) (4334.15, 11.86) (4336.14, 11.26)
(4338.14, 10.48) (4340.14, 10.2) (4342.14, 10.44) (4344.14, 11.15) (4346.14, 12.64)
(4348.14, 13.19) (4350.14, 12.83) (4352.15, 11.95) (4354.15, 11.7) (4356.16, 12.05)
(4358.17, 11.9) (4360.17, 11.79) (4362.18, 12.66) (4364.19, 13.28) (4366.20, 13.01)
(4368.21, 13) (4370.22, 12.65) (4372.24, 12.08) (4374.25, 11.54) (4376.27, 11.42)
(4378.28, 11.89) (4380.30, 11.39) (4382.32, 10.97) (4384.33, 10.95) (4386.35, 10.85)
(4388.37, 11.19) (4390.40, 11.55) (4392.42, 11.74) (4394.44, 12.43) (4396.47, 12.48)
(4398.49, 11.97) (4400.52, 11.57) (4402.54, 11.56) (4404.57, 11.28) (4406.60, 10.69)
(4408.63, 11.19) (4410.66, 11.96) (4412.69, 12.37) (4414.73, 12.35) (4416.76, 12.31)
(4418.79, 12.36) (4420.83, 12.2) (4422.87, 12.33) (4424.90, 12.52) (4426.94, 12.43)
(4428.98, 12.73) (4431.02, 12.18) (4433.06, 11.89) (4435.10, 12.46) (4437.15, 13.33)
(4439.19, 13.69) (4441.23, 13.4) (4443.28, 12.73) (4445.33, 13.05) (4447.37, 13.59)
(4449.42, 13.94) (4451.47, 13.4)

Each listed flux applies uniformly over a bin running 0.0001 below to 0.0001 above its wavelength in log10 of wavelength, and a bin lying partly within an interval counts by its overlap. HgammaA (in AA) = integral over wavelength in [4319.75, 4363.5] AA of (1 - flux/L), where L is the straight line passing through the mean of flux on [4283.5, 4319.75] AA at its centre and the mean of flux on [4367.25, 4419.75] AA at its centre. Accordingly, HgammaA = -4.2 AA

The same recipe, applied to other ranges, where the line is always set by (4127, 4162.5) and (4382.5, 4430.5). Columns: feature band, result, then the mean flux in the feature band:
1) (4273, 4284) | 0.77 AA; 10.2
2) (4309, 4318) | 0.69 AA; 10.4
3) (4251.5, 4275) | 0.88 AA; 10.5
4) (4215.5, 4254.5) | 0.37 AA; 10.6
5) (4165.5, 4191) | 1.35 AA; 9.82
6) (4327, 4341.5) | 0.24 AA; 11.2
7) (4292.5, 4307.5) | 3.21 AA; 8.76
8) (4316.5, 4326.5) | -0.17 AA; 11.5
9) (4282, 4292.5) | 1.00 AA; 10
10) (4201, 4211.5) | -0.57 AA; 11.1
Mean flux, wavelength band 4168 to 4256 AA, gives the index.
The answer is 10.4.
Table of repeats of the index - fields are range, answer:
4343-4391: 12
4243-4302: 10.3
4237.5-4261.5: 10.9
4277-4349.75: 10.4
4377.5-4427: 11.8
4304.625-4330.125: 10.3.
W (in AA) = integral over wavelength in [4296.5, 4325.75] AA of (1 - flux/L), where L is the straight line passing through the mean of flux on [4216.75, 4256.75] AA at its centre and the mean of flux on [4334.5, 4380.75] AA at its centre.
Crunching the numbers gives 4.2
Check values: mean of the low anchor 10.6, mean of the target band 9.79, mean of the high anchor 11.9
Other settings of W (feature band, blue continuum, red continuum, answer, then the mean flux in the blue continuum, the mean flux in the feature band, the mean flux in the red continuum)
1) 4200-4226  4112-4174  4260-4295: -1.7 AA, 10.3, 10.9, 10.3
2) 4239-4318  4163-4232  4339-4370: 7.8 AA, 10.3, 10.1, 12.1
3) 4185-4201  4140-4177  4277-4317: -0.9 AA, 9.91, 10.4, 9.52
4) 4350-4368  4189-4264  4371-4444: -1.1 AA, 10.7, 12.4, 12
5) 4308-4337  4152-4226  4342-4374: 2.3 AA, 10.4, 11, 12.3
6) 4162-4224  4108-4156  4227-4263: 0.4 AA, 10.3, 10.4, 10.7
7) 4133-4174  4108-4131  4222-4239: 1.7 AA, 10.7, 10.1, 10.1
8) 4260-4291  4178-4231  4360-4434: 1.9 AA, 10.5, 10.4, 12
